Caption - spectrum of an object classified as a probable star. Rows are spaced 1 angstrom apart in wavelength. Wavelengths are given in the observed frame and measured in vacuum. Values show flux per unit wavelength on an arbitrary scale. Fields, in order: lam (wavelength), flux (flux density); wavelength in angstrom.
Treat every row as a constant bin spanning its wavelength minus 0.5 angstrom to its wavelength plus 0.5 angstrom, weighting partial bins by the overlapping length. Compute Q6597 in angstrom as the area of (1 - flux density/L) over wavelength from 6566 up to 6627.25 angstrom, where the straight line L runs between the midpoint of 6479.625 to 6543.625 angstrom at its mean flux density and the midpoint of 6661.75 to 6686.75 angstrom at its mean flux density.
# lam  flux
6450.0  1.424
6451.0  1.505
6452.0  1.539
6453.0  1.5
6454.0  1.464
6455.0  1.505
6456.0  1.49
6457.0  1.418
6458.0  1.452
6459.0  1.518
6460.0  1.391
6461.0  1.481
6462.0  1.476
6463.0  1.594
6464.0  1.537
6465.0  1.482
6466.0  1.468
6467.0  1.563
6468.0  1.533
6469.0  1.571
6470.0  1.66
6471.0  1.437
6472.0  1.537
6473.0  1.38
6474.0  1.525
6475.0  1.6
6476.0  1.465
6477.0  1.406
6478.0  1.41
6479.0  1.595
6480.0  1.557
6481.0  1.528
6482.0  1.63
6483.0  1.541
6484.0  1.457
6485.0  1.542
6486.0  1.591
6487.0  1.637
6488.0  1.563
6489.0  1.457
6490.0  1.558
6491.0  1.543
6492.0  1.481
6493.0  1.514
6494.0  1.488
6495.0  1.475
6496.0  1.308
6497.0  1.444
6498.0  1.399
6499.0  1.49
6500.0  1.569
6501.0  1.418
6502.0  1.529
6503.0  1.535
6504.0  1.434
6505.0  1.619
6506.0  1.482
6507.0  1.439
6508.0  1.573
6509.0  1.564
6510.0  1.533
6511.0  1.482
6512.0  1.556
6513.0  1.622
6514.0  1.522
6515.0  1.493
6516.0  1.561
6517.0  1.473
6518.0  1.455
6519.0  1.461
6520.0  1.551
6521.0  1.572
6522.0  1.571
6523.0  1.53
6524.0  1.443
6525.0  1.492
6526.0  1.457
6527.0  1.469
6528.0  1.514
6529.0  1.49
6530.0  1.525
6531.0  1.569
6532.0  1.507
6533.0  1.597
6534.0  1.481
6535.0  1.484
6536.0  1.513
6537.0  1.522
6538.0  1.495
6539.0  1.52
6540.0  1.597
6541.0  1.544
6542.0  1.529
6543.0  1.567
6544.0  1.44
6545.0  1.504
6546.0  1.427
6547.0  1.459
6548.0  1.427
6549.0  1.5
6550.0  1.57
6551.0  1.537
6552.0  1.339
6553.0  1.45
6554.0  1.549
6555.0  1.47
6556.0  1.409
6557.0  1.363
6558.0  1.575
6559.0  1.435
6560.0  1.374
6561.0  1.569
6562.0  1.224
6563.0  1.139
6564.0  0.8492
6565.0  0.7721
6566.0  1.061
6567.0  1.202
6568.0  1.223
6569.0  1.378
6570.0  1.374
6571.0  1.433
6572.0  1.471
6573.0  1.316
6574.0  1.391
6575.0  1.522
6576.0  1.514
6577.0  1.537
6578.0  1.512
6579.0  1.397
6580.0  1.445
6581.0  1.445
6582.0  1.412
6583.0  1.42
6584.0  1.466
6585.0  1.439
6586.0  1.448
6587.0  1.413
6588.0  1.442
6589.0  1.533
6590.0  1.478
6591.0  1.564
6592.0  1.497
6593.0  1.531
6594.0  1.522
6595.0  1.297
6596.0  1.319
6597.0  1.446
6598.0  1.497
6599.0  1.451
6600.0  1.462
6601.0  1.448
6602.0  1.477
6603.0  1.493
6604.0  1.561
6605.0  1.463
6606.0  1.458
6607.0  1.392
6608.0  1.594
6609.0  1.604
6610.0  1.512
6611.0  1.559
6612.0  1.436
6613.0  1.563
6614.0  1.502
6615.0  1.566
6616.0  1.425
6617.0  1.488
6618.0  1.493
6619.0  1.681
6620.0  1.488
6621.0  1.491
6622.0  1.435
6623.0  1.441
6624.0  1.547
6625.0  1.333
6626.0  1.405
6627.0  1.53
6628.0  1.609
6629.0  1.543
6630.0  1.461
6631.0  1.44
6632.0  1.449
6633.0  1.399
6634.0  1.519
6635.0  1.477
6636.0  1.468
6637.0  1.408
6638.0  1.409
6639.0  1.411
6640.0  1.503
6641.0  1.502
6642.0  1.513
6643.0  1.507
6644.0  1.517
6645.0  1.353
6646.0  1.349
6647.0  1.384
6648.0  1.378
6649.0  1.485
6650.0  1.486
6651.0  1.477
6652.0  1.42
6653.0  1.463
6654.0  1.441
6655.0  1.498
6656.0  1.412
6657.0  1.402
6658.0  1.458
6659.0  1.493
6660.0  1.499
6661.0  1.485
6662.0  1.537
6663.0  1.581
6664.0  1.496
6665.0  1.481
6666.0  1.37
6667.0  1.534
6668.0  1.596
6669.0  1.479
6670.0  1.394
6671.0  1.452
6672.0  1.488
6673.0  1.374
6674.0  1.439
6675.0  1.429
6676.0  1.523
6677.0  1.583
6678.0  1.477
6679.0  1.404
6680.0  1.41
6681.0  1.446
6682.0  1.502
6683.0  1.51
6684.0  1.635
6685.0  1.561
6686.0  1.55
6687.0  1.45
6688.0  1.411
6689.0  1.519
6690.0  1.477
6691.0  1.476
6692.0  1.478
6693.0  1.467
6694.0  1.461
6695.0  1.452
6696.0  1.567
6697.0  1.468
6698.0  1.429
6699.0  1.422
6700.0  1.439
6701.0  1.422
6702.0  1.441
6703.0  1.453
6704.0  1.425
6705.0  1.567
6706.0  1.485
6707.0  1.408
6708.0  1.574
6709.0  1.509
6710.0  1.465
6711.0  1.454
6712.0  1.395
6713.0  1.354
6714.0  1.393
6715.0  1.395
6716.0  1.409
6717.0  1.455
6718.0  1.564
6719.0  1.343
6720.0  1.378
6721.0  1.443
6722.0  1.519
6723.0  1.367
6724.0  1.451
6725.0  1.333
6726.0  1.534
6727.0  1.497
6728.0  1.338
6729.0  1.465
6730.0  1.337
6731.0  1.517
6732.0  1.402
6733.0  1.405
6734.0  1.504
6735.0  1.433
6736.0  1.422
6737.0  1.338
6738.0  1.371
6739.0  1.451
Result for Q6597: 1.8 angstrom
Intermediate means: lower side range 1.52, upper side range 1.49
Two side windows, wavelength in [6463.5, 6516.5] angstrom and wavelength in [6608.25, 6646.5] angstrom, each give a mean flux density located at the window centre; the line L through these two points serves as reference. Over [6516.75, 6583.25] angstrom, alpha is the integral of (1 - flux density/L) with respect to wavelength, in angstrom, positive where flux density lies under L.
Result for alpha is 2.8 angstrom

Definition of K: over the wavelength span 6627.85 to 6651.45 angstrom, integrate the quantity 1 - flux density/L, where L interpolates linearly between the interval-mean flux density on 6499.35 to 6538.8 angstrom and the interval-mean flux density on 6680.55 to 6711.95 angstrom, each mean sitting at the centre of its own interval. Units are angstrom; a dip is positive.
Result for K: 0.5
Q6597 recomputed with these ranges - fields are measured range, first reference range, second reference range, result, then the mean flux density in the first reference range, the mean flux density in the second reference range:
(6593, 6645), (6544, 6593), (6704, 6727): -2.27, 1.4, 1.45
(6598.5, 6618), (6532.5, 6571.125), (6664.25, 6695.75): -0.79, 1.41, 1.48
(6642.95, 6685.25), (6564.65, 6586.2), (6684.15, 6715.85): -0.89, 1.37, 1.46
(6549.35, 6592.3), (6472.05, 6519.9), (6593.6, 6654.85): 2.68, 1.51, 1.47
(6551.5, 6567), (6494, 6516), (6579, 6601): 1.77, 1.5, 1.45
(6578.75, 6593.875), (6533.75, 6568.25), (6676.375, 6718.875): -0.48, 1.4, 1.47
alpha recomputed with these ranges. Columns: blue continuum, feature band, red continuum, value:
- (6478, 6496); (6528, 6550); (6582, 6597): -0.3 angstrom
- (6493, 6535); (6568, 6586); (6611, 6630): 0.8 angstrom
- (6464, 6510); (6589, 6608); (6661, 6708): 0.3 angstrom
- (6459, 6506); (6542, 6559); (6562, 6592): -0.8 angstrom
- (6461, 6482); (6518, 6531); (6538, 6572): -0.6 angstrom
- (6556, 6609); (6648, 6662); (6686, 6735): -0.3 angstrom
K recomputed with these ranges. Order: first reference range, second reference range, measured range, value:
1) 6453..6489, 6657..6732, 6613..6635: -0.15 angstrom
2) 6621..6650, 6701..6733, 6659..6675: -0.31 angstrom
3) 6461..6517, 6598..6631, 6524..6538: 0.02 angstrom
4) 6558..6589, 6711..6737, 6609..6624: -1.43 angstrom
